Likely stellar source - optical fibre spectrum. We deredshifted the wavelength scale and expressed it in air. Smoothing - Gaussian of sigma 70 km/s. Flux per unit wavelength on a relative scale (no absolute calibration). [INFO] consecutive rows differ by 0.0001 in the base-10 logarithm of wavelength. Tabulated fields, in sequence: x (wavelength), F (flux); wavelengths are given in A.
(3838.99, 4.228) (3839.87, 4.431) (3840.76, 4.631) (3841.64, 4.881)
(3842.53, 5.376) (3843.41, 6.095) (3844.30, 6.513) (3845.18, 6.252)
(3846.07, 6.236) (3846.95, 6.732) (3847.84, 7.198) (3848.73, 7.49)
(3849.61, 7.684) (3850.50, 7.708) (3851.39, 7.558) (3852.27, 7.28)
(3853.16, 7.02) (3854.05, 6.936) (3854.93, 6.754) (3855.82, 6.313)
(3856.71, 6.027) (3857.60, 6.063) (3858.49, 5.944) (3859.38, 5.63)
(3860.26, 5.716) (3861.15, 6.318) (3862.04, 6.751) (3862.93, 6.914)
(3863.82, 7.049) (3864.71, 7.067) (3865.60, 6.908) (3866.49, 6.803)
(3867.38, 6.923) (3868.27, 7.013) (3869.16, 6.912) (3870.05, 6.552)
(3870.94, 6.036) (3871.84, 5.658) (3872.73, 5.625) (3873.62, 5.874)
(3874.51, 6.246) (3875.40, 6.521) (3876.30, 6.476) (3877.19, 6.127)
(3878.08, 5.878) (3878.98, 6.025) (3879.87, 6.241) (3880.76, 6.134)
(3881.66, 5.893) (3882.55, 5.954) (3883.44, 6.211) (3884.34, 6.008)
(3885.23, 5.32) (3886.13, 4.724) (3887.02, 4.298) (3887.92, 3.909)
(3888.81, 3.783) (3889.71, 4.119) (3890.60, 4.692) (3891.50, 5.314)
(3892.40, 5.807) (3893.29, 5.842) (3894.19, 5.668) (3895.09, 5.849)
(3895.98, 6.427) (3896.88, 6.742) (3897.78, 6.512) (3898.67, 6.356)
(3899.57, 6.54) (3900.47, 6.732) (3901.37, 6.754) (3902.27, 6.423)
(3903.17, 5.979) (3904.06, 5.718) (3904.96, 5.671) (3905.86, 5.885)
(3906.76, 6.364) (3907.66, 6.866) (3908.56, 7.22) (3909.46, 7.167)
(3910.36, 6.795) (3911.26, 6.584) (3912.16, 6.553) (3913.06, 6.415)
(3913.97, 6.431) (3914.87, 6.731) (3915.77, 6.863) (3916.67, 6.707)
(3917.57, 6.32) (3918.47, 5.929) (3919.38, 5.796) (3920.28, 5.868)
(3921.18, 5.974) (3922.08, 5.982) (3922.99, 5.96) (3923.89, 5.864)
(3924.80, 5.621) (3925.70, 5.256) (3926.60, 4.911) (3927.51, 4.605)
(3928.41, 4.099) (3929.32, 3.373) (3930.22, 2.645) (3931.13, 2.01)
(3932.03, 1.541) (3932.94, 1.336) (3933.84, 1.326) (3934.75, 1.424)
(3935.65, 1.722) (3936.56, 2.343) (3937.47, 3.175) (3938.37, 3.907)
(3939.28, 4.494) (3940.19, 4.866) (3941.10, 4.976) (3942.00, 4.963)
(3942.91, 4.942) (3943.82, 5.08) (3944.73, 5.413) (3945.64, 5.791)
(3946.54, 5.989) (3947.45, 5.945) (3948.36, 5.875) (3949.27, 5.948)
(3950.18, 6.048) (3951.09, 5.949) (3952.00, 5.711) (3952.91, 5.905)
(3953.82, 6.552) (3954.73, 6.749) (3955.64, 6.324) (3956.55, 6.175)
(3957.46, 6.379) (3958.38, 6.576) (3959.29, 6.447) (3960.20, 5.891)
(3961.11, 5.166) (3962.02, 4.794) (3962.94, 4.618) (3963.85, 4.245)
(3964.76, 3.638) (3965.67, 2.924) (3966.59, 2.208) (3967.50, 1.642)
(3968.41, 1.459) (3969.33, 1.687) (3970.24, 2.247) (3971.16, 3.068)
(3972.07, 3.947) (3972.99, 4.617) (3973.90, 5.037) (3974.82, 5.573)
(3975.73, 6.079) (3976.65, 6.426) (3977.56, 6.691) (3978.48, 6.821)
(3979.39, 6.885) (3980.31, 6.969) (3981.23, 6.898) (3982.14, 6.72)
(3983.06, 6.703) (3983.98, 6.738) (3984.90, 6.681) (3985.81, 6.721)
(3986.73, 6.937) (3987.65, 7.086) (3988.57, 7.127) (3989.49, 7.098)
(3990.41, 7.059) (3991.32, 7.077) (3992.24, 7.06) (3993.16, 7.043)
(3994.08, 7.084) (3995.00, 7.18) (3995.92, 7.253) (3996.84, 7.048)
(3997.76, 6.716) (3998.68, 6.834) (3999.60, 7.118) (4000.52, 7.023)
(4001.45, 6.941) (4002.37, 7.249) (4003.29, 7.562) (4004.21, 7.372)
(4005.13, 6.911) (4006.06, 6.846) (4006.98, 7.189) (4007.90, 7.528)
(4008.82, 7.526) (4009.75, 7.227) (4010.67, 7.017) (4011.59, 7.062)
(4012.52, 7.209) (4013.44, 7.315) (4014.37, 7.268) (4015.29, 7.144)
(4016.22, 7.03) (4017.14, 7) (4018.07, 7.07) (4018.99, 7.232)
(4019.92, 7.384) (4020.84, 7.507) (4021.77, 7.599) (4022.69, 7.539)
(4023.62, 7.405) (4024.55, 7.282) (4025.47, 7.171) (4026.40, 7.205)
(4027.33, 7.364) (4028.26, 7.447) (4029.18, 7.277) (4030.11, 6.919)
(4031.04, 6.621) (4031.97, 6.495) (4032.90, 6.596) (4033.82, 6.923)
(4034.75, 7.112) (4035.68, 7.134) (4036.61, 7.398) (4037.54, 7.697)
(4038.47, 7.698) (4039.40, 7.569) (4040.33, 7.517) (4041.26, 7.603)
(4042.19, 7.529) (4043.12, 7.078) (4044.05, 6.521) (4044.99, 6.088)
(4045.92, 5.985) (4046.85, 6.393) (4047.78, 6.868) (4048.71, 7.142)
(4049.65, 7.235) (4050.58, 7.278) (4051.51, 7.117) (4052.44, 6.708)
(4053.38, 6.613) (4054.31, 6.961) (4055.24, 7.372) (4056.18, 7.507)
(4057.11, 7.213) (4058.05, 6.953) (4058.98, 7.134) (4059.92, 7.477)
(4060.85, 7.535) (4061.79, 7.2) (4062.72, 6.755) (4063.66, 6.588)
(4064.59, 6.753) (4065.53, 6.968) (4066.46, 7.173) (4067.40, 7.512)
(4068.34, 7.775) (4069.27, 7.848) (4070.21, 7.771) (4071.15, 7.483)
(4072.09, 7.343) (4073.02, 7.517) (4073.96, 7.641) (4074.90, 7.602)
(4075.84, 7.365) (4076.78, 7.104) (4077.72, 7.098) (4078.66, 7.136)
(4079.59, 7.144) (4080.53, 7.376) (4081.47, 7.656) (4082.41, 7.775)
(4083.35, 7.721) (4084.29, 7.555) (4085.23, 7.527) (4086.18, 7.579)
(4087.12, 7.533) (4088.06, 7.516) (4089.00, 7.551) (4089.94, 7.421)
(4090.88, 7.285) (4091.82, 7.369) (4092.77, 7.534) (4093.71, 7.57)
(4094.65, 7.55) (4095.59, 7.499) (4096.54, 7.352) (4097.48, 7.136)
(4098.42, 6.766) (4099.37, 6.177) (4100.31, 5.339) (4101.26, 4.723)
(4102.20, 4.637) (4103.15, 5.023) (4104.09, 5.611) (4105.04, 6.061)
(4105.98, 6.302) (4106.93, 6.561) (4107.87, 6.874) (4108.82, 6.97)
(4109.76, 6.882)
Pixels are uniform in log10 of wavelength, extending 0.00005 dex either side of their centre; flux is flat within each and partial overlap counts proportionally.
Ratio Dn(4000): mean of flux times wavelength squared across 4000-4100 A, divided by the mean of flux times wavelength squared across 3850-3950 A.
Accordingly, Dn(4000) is 1.38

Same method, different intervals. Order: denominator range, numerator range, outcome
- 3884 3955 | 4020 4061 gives 1.43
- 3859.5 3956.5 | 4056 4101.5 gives 1.42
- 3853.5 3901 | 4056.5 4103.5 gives 1.31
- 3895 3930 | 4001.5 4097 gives 1.28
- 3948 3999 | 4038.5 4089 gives 1.32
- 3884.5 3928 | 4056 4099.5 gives 1.35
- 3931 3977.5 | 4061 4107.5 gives 1.67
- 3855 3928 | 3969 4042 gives 1.19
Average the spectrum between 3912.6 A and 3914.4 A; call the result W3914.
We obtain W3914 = 6.4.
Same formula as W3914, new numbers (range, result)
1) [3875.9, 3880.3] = 6.15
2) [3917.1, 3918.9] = 6.15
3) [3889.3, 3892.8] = 4.98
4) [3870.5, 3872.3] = 5.82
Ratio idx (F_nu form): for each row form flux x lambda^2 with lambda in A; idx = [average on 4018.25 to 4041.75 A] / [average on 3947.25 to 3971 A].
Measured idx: 1.55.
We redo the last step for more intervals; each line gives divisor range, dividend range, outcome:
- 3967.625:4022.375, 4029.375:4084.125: 1.13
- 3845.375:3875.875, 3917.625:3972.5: 0.71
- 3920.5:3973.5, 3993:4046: 1.66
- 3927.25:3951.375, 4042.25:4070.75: 1.85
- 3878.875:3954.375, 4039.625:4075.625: 1.44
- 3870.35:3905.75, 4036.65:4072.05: 1.34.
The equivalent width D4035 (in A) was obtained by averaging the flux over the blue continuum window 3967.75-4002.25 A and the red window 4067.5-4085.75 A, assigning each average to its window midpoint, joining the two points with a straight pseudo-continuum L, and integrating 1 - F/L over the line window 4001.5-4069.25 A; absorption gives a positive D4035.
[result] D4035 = -2.8 A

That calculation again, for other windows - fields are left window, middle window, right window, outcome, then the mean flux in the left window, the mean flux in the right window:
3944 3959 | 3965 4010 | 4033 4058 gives 2.6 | 6.07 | 7.08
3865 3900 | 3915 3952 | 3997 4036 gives 9.7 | 5.9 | 7.15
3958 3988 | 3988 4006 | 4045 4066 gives -4.5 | 5.15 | 6.97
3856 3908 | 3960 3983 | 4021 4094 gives 6.9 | 6.03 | 7.24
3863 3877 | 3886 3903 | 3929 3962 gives 0.8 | 6.51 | 4.7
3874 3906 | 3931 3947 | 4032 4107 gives 6.5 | 5.8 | 7.07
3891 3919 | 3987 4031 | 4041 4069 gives -2.2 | 6.35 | 7.04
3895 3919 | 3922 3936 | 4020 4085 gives 6.4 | 6.47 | 7.22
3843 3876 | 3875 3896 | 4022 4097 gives 3.6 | 6.6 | 7.25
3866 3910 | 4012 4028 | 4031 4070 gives -0.9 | 6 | 7.1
